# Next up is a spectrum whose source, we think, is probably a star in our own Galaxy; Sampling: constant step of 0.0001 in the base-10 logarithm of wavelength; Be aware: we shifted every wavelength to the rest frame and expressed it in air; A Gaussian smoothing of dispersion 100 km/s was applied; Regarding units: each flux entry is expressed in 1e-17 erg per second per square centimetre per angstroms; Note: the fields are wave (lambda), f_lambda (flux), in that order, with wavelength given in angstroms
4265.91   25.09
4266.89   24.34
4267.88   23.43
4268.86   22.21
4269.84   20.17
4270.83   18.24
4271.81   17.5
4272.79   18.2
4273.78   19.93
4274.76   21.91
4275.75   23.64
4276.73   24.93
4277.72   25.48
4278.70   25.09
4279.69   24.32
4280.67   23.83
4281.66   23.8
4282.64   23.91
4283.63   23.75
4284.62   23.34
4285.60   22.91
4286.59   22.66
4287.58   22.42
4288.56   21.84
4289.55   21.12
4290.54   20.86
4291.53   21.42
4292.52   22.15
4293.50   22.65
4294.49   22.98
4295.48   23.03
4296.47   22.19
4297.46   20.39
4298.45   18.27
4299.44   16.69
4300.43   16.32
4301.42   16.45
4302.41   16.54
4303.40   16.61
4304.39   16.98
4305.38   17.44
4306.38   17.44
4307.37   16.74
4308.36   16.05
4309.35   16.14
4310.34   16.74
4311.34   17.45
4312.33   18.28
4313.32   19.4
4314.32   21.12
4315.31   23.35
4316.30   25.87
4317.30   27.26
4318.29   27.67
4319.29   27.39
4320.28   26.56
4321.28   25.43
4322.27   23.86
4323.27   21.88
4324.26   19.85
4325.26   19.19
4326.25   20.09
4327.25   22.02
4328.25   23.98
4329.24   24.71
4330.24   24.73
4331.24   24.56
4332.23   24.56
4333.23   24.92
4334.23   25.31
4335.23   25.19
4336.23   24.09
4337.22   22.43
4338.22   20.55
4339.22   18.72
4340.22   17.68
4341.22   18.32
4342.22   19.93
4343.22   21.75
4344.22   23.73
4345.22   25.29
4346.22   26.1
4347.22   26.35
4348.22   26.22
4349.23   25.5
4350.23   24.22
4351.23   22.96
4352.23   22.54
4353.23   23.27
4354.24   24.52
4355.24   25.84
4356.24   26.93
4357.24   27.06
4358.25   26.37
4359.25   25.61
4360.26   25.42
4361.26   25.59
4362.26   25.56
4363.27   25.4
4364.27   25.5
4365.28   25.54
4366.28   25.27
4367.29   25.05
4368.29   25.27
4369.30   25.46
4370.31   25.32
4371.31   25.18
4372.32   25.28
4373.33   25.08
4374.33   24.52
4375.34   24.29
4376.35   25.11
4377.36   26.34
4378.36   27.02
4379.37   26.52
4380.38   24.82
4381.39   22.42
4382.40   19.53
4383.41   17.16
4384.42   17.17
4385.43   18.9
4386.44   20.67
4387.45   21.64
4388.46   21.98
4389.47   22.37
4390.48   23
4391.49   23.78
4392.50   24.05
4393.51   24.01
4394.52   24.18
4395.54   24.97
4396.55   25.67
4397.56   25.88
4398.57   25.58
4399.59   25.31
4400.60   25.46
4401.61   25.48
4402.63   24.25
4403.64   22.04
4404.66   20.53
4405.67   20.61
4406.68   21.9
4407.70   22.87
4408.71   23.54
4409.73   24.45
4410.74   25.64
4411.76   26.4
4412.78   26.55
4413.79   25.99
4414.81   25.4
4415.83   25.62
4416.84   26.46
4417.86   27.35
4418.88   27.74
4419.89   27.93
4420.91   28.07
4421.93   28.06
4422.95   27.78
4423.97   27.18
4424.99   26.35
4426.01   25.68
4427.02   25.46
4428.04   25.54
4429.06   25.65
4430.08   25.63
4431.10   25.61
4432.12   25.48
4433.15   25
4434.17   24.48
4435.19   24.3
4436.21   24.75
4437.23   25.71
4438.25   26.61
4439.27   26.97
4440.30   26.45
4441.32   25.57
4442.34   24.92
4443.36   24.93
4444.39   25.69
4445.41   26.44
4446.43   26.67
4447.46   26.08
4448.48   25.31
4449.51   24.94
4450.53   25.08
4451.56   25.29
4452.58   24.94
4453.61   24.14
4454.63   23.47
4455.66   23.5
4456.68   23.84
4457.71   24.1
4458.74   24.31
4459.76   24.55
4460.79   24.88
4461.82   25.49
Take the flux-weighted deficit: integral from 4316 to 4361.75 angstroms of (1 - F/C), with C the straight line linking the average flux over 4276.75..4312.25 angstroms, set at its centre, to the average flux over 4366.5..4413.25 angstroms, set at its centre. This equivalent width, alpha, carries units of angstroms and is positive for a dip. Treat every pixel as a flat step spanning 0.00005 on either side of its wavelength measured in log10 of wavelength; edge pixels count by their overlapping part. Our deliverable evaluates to -4.0 angstroms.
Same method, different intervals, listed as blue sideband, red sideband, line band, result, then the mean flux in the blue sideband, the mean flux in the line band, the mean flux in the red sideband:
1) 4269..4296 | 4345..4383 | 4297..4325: 3.8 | 22.3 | 20.1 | 25.1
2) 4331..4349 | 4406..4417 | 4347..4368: -1.5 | 23.1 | 25.3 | 24.9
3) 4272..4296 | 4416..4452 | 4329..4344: 0.9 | 22.7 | 22.5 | 26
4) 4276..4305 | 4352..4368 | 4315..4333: -0.6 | 21.5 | 24.1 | 25.4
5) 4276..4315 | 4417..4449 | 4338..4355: -0.2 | 20.5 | 22.9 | 26.1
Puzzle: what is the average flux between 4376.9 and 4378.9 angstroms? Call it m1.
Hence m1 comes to 26.8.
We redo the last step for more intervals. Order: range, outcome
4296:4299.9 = 19.4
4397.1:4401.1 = 25.5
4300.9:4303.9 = 16.5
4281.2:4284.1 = 23.8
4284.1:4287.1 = 23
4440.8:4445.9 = 25.5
